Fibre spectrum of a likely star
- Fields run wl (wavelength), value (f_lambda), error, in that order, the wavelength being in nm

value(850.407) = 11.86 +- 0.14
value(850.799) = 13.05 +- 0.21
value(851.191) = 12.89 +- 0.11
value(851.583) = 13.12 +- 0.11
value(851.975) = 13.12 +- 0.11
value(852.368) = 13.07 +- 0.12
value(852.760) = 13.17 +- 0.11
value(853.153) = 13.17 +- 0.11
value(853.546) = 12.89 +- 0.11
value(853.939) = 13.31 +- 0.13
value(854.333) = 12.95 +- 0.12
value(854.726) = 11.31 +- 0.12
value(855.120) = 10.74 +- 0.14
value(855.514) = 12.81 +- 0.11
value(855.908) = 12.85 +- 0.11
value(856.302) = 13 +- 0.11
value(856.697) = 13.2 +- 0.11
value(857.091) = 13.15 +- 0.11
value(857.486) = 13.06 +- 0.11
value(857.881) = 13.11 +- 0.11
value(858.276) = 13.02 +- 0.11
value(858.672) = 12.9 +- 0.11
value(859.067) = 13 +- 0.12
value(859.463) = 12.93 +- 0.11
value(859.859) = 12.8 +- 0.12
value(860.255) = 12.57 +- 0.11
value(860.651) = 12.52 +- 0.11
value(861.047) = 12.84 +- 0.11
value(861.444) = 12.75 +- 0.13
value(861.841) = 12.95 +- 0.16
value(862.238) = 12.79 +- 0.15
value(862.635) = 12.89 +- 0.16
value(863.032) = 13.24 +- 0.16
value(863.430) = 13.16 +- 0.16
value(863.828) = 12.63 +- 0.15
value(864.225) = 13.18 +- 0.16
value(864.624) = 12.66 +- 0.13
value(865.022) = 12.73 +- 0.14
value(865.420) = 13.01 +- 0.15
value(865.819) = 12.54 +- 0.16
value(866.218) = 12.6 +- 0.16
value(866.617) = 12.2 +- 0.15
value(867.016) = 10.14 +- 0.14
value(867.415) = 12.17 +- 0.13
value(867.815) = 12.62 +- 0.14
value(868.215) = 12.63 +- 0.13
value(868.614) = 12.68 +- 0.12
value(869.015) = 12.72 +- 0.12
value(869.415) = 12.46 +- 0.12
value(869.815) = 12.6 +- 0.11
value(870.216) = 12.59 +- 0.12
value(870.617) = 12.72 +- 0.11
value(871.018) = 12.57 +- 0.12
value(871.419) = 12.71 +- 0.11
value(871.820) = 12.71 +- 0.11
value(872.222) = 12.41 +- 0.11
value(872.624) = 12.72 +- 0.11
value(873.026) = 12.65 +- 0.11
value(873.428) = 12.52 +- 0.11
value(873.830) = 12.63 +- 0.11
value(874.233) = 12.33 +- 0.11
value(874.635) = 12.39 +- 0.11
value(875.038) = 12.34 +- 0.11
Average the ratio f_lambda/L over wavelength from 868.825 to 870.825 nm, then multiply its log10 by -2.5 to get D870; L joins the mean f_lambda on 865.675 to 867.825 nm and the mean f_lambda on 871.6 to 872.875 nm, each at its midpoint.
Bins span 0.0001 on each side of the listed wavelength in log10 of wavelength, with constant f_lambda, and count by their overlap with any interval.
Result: -0.025 mag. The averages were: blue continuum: 12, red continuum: 12.6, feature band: 12.6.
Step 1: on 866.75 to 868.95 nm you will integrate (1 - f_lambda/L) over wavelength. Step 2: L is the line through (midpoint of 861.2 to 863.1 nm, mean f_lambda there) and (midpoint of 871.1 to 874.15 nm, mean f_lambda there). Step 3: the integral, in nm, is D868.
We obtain 0.11 nm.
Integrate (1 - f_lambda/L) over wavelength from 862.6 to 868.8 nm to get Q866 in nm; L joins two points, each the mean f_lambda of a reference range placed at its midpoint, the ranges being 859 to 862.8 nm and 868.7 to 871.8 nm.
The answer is 0.08 nm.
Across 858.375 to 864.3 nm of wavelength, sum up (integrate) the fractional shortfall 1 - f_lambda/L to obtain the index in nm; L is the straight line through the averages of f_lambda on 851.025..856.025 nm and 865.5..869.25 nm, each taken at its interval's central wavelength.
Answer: -0.19 nm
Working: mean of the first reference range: 12.7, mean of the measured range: 12.9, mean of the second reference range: 12.3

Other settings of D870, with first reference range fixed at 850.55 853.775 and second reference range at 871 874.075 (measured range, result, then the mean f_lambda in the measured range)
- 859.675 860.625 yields 0.02 mag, 12.7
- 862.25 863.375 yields -0.02 mag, 13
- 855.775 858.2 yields -0.01 mag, 13.1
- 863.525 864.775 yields -0.01 mag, 12.9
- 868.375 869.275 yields 0.00 mag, 12.7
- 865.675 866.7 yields 0.02 mag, 12.5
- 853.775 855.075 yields 0.06 mag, 12.3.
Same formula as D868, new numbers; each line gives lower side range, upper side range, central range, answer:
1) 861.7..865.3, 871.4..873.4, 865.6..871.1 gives 0.16 nm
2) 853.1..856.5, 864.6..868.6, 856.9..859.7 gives -0.12 nm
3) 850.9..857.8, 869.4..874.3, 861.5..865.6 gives -0.07 nm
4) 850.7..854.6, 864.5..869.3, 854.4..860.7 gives 0.06 nm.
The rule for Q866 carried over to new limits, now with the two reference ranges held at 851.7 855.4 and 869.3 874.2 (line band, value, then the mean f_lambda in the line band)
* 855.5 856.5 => -0.02 nm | 12.9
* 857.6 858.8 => -0.04 nm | 13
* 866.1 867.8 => 0.11 nm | 11.8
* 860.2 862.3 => -0.02 nm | 12.7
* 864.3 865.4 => -0.02 nm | 12.8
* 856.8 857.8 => -0.04 nm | 13.1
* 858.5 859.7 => -0.03 nm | 12.9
